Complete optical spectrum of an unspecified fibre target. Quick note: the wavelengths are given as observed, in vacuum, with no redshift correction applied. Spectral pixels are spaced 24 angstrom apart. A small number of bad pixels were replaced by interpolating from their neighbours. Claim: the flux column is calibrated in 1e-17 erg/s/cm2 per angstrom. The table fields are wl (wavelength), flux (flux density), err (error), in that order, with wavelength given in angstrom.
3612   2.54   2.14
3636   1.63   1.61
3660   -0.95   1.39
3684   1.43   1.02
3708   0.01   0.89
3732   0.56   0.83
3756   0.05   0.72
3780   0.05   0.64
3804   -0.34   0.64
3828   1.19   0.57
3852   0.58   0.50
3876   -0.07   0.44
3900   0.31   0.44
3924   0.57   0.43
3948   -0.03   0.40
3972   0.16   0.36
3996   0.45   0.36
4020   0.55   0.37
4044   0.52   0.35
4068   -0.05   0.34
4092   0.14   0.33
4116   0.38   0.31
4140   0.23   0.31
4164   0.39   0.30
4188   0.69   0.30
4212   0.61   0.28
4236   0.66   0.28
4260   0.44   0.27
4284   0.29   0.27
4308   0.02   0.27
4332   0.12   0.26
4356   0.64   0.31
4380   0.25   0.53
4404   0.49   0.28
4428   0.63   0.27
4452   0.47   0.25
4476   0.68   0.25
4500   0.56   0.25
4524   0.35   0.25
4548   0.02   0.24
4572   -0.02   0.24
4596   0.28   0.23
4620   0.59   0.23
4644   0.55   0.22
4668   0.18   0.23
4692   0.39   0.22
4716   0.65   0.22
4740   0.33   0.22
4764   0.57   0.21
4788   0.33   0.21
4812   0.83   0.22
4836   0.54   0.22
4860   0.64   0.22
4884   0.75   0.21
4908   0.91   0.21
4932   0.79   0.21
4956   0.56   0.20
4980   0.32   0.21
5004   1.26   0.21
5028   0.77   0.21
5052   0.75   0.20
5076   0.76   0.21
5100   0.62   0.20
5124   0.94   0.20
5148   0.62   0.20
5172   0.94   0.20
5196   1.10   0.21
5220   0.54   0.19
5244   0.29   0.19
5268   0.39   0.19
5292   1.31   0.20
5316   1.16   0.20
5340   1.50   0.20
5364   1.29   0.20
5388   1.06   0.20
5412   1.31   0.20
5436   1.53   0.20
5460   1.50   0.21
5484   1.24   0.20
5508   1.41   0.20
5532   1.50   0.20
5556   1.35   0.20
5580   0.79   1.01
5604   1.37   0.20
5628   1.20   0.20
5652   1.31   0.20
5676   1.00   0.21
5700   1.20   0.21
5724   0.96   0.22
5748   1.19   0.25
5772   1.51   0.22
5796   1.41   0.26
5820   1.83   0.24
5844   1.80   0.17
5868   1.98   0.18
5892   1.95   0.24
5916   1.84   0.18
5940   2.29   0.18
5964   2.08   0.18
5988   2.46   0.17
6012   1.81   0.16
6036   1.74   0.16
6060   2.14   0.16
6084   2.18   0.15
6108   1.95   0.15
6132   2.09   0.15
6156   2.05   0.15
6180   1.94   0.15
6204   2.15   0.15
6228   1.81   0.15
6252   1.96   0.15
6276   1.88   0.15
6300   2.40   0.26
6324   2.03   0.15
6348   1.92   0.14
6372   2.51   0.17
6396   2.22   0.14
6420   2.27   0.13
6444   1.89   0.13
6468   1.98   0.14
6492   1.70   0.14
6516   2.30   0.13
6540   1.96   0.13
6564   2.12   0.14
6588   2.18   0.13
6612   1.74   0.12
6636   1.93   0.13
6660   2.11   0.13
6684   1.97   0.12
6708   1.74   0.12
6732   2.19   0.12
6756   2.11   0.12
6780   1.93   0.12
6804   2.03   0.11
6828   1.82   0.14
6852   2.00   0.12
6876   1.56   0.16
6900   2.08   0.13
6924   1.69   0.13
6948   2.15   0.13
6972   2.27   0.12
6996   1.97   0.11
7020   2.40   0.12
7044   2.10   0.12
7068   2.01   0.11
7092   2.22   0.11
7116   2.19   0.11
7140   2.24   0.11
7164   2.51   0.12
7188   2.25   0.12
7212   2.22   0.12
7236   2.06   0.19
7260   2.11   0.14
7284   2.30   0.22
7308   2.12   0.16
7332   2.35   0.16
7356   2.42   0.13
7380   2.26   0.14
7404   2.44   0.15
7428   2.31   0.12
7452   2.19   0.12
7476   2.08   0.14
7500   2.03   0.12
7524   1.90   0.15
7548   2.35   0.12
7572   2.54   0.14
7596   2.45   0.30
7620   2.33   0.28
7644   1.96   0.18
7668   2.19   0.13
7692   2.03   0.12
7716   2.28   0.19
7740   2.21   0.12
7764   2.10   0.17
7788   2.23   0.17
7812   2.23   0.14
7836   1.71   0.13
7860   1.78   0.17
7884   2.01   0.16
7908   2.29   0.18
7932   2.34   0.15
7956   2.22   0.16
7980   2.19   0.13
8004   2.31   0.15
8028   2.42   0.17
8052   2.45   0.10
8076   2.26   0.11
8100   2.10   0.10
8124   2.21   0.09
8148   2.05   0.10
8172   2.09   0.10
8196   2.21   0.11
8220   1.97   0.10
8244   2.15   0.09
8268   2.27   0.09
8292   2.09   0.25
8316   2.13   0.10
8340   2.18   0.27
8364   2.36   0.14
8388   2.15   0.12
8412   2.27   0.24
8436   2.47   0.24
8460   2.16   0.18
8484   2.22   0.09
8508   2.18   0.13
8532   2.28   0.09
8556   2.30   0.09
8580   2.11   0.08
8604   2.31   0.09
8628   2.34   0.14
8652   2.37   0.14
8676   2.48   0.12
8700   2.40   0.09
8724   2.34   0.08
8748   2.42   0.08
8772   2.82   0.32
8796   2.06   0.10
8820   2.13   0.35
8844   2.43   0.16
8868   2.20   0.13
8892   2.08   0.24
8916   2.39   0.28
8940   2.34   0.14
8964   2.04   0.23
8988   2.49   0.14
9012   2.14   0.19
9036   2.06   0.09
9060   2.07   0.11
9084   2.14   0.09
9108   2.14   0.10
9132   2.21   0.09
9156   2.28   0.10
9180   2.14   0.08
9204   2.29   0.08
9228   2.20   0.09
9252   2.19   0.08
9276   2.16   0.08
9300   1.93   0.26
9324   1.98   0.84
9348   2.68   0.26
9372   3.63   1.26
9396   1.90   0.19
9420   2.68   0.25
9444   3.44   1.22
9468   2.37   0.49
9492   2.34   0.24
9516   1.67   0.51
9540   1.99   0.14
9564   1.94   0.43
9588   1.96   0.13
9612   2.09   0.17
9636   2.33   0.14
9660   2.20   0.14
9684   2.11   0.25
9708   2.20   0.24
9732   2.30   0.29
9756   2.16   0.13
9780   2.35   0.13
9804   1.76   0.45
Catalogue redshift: 0.328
